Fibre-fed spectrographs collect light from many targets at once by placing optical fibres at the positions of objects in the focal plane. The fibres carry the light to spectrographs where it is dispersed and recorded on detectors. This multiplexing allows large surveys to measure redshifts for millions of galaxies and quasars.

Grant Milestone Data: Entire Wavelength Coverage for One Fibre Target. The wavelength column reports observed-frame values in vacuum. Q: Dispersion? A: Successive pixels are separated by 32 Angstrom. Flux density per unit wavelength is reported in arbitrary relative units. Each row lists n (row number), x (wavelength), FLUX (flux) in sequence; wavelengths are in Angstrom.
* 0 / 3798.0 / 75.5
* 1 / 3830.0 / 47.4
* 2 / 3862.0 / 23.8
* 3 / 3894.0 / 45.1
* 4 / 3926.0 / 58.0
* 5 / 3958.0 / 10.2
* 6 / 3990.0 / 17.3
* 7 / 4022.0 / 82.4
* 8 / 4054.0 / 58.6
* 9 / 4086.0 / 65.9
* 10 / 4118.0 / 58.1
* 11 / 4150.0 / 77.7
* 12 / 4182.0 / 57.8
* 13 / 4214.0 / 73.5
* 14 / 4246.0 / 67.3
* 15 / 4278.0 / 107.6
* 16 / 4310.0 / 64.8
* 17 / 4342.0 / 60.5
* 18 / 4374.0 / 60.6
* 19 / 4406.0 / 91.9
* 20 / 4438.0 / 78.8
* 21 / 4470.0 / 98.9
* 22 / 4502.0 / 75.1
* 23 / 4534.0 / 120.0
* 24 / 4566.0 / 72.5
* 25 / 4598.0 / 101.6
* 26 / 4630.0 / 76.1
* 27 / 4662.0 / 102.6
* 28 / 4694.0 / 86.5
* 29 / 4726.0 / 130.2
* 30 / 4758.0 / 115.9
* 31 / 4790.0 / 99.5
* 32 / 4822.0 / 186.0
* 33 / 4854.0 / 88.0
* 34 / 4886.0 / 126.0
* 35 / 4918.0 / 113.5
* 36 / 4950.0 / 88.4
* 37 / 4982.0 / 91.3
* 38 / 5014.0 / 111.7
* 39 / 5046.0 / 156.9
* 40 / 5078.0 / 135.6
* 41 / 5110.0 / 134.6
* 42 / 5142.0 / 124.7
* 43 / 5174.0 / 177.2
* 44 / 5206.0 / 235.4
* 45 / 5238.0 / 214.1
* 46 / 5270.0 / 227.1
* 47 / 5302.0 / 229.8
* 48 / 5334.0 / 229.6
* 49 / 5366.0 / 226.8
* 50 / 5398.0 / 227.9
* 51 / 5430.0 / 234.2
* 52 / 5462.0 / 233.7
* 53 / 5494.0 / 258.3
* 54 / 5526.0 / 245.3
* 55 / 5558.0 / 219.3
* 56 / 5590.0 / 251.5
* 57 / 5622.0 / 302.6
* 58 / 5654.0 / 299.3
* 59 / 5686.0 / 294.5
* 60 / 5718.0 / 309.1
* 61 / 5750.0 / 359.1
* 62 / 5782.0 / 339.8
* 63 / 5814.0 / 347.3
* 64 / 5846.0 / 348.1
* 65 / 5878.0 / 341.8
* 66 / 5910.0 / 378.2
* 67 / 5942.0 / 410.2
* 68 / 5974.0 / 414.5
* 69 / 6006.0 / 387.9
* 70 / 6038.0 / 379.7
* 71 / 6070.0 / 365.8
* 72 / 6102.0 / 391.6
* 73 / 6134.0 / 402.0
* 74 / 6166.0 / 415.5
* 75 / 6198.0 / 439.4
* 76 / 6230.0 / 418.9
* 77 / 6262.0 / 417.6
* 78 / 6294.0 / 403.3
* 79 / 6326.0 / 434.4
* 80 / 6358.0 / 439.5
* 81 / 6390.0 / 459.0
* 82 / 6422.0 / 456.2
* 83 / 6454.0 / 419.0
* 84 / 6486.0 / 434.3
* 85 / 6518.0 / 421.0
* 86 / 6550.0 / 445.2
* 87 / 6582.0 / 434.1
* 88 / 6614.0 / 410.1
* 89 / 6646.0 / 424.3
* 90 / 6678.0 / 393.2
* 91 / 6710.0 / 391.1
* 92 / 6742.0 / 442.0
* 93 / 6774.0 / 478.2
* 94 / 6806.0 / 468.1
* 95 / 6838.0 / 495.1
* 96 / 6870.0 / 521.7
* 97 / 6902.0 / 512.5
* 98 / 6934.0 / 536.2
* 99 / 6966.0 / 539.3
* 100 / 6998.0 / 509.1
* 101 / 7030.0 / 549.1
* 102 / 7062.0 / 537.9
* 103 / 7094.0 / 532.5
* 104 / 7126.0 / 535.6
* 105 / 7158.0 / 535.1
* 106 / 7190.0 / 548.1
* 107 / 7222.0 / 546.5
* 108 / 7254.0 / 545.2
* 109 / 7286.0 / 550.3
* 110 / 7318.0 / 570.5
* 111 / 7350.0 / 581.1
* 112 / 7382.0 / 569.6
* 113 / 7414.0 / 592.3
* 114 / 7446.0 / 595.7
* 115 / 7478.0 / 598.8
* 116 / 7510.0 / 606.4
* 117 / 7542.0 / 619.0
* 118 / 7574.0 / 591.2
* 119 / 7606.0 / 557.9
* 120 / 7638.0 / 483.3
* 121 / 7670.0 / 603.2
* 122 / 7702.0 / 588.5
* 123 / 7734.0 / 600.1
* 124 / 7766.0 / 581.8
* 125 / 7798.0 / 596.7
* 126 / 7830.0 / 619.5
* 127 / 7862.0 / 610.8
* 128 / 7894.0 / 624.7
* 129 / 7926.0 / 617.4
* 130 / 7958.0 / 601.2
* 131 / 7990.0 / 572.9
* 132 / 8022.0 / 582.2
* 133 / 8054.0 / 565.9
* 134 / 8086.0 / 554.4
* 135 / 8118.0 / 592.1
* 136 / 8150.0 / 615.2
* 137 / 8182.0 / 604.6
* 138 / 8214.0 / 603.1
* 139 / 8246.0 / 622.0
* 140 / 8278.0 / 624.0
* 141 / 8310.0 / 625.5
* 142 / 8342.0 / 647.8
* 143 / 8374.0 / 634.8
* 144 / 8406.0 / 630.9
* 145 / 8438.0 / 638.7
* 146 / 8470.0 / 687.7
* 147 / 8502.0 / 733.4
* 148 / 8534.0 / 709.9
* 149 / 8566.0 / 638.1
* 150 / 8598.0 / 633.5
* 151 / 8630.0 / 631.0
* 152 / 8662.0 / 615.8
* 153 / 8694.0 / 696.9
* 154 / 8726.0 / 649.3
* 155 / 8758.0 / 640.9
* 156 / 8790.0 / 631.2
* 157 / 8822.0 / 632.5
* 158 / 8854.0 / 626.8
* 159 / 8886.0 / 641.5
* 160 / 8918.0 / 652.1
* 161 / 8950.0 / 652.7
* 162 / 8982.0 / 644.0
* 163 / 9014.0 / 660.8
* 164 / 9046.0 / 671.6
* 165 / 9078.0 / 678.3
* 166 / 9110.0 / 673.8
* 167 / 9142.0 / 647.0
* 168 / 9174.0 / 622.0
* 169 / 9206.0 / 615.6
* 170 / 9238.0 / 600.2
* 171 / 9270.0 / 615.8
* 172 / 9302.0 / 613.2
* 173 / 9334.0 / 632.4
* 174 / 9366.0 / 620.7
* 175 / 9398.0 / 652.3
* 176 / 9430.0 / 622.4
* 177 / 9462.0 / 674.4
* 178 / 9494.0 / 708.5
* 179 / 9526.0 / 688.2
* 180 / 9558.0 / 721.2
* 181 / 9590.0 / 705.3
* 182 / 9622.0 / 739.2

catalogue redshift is 0.294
